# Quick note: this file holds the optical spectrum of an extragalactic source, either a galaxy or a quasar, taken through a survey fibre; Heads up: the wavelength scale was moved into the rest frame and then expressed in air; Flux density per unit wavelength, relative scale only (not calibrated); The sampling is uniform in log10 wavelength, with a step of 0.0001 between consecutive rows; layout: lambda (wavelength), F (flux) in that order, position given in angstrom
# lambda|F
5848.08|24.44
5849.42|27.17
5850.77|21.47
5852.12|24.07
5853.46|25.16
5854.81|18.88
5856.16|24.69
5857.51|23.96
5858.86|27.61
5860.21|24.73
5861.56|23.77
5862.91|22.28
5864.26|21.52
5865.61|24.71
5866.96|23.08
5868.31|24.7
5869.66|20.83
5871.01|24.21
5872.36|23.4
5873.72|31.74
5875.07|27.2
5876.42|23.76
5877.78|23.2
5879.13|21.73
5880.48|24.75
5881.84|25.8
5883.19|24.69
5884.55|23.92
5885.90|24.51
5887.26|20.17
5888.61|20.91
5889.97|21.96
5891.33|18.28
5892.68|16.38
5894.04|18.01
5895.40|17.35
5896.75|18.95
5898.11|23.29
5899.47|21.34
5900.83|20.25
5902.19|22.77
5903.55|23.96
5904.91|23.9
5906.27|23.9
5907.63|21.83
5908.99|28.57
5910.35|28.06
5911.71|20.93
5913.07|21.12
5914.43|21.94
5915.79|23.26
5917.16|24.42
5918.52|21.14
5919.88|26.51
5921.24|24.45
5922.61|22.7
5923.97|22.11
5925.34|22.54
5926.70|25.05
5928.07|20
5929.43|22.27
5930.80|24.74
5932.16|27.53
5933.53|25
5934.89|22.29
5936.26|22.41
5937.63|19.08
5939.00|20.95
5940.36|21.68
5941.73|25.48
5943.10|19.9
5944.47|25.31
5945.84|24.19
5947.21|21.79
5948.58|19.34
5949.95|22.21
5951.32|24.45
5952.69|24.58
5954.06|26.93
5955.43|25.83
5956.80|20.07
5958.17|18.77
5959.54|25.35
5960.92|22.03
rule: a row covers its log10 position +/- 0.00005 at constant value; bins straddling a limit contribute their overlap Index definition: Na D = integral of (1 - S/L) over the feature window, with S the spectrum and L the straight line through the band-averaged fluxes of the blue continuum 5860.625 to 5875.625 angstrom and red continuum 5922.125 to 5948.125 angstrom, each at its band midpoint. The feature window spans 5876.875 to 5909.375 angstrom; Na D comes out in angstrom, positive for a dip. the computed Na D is 2.3 angstrom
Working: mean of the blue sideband 24.3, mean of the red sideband 22.9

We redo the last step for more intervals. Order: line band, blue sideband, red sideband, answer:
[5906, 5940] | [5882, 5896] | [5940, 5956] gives -1.4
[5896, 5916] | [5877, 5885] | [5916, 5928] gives 0.6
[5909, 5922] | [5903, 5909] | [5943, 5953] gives 0.0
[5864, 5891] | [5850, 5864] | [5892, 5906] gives -1.9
